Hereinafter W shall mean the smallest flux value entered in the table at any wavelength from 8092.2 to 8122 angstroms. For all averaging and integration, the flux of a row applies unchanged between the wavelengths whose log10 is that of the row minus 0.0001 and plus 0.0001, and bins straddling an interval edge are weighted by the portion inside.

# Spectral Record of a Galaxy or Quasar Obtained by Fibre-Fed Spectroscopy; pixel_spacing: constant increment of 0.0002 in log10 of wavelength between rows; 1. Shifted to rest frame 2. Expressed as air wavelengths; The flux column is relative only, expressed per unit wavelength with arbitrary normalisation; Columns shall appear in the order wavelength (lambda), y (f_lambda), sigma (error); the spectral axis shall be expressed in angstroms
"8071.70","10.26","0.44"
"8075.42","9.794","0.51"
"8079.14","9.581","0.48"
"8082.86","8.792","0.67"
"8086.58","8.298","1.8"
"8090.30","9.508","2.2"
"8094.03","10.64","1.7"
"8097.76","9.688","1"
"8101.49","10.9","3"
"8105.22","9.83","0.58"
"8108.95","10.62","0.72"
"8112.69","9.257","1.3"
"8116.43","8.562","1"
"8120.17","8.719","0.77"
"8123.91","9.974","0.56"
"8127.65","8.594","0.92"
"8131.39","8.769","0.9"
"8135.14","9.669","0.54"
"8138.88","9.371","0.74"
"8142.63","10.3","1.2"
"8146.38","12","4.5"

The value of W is 8.562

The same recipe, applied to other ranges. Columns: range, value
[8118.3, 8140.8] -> 8.594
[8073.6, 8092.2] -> 8.298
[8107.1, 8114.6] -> 9.257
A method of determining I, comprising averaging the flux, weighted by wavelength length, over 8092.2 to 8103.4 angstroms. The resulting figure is 10.4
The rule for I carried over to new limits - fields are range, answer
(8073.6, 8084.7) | 9.39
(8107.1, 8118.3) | 9.47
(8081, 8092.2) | 8.88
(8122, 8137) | 9.25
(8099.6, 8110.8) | 10.5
